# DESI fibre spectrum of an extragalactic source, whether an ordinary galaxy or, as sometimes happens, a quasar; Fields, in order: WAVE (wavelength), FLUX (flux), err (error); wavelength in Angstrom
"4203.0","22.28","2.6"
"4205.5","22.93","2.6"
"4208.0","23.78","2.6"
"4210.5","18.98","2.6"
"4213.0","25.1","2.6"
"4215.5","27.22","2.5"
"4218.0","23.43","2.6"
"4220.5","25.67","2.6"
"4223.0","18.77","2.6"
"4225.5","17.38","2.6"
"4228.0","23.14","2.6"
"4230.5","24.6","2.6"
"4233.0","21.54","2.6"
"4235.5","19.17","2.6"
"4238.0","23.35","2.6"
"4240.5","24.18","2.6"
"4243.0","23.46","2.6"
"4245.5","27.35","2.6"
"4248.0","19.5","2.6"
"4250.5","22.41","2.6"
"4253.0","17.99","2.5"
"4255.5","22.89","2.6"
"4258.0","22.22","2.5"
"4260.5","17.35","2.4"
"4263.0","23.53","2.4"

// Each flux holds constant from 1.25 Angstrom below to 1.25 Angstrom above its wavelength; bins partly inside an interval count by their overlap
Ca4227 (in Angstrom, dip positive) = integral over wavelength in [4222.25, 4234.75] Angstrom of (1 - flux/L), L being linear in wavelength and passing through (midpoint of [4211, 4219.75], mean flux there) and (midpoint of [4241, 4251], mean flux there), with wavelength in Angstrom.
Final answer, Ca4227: 1.6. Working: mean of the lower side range 24.7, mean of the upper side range 23.3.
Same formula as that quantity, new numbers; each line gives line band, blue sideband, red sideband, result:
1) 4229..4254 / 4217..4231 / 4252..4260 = -1.2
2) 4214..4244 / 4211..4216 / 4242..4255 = 1.3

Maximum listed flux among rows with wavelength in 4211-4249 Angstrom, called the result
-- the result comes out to 27.35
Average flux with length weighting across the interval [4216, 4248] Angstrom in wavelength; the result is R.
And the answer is 22.7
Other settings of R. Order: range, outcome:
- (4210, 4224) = 23.5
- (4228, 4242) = 22.6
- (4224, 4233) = 21.6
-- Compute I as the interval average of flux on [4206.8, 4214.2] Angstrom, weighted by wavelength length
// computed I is 22.6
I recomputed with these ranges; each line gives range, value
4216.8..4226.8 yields 21.3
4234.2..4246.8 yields 23.5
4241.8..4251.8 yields 23.2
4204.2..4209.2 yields 23.3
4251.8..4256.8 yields 20.5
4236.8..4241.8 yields 23.8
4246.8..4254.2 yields 20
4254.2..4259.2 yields 22.5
